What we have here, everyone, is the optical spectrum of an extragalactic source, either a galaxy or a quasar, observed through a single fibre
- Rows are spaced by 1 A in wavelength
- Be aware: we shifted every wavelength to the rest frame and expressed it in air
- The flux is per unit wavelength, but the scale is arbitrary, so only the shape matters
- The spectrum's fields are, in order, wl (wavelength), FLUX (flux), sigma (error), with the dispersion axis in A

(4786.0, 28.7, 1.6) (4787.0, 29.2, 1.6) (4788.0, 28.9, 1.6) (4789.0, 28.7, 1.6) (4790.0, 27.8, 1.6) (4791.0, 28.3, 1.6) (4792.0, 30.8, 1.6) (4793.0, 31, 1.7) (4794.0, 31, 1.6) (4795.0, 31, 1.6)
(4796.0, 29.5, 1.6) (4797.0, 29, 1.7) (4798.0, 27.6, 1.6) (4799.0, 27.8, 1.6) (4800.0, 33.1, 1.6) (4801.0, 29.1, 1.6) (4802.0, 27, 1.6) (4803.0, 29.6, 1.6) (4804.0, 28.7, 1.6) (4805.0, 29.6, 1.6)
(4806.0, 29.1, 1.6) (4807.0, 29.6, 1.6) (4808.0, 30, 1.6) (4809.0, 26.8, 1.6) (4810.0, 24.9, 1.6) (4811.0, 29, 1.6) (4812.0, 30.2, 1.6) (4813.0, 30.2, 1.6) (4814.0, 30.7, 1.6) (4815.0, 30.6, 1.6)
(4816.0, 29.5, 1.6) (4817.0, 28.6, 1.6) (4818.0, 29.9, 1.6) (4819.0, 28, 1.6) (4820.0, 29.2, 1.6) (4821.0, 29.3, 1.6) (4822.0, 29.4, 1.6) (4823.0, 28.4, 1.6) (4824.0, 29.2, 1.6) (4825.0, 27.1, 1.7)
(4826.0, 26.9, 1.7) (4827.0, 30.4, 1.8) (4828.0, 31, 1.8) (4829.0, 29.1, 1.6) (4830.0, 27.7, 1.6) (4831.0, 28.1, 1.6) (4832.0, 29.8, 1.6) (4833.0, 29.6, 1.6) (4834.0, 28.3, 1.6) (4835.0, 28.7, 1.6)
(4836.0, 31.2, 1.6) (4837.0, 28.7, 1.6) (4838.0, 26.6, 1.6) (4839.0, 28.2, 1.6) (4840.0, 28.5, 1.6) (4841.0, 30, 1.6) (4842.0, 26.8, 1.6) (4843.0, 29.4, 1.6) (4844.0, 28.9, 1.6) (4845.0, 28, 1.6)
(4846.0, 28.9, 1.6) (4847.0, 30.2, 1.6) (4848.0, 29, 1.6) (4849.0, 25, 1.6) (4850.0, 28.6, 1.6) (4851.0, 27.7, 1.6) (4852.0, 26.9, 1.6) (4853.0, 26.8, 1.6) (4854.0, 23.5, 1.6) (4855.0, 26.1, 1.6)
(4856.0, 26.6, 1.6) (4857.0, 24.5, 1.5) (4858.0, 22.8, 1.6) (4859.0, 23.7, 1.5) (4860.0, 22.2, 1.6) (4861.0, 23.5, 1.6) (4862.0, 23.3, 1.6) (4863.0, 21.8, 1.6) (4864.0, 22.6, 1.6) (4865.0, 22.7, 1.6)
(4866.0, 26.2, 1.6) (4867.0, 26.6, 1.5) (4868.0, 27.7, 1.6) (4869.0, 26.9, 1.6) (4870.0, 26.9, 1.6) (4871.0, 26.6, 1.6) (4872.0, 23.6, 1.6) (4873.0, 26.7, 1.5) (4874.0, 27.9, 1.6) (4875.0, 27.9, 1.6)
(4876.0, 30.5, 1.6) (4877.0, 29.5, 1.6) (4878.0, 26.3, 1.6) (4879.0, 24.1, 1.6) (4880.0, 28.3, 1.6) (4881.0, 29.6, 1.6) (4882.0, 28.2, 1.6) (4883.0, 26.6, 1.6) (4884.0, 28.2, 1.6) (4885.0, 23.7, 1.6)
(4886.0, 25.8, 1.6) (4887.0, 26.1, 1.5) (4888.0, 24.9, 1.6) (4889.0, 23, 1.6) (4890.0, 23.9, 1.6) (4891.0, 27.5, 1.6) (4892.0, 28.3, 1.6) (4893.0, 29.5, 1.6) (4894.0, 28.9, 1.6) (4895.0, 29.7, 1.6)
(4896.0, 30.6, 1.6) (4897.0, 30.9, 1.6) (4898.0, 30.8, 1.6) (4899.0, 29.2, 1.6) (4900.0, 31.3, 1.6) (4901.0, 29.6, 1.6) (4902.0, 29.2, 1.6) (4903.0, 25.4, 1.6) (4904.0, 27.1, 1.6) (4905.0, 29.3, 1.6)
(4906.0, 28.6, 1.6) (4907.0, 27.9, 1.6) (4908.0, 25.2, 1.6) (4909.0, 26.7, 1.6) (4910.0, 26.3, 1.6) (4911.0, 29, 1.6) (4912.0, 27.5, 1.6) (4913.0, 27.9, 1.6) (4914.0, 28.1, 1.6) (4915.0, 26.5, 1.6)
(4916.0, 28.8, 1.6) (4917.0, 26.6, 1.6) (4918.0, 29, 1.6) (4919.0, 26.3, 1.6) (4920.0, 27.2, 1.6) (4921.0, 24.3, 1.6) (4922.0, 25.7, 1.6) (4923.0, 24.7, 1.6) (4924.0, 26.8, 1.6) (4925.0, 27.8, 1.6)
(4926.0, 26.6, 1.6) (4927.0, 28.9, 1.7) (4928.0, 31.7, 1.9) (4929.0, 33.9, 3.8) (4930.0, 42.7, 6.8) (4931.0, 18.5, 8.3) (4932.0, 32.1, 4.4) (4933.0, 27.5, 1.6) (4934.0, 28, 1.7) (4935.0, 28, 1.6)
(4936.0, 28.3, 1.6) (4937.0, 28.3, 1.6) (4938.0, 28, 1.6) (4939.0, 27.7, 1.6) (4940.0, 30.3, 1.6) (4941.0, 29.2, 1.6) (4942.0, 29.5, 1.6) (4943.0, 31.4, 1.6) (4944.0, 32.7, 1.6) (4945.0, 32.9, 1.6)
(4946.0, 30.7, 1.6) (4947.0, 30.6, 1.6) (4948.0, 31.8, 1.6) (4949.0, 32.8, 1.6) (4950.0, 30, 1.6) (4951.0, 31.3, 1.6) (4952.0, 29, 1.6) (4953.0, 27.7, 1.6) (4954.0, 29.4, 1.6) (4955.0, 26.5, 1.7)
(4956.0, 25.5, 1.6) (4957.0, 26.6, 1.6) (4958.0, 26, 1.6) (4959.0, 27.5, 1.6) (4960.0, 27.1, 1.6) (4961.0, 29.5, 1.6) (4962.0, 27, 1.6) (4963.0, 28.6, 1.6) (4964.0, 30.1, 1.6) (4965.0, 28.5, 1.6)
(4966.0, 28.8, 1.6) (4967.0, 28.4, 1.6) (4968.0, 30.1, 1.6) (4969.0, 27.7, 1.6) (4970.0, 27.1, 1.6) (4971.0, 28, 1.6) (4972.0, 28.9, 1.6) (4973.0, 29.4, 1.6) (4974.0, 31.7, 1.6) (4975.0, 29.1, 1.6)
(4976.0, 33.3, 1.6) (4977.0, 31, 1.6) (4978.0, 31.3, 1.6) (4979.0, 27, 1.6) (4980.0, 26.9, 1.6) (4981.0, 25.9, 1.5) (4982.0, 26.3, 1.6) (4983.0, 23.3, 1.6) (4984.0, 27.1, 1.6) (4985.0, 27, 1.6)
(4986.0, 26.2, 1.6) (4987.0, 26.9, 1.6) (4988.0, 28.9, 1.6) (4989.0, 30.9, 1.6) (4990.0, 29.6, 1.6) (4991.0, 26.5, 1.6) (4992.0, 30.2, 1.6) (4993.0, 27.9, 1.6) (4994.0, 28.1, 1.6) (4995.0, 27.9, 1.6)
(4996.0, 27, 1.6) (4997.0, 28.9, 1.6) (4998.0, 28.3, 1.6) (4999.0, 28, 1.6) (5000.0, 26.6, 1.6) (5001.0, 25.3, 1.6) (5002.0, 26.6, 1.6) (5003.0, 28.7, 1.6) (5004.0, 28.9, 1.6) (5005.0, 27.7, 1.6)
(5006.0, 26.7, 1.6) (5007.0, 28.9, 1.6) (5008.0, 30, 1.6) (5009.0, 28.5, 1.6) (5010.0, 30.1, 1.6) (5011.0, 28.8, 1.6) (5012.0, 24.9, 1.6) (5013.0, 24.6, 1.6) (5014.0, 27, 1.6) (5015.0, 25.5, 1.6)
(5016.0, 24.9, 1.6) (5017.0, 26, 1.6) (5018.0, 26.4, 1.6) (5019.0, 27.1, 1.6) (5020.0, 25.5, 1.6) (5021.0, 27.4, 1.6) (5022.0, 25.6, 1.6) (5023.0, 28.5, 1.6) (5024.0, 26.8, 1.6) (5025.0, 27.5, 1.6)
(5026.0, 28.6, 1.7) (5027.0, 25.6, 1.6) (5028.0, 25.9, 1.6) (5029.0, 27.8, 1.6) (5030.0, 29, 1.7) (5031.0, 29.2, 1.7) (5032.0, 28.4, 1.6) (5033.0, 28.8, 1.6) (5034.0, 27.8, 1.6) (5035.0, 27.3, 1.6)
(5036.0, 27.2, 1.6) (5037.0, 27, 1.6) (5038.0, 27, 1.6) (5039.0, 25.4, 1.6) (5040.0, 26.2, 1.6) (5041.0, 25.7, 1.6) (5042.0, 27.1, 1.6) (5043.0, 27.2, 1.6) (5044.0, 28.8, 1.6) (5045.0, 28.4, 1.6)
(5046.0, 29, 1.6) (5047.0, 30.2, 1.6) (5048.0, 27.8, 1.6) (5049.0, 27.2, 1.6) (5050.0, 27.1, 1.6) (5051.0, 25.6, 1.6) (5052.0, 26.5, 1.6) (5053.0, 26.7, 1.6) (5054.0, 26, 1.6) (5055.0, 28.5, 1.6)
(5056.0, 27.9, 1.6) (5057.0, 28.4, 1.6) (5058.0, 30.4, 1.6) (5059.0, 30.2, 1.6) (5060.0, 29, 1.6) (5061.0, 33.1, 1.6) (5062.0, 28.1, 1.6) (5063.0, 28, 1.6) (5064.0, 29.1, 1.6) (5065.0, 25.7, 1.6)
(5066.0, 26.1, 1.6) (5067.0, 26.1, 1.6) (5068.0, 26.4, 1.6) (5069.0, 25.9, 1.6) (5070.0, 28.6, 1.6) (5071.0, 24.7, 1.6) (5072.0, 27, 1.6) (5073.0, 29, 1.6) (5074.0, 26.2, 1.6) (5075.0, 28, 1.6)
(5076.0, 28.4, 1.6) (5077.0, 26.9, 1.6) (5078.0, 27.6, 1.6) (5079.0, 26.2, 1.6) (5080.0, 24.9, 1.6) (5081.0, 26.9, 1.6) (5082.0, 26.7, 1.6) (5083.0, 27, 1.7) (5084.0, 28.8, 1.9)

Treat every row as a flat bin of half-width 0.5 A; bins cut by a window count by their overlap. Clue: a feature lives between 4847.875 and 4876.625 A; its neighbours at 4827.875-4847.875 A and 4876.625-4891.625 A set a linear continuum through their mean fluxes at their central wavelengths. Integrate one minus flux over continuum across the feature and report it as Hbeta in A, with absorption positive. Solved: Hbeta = 2.0 A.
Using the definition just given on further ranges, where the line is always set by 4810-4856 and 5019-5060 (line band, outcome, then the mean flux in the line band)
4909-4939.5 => 0.04 A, 28.1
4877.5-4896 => 0.90 A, 26.9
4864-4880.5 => 1.00 A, 26.6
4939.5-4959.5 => -1.13 A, 29.6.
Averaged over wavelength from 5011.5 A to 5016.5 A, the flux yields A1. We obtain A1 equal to 25.4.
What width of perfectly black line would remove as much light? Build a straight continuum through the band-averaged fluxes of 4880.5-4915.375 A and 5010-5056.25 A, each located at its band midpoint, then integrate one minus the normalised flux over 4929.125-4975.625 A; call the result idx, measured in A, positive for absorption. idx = -2.8 A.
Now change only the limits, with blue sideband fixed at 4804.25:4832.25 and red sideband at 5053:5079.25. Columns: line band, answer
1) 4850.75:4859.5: 1.1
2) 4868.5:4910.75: 1.6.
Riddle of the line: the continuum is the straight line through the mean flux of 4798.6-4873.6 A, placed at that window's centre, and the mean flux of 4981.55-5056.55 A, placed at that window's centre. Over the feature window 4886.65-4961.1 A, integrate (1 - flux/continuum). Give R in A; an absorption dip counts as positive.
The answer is -2.4 A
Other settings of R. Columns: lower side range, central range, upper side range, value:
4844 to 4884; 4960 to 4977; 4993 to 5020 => -1.3 A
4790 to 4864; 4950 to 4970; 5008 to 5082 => -0.4 A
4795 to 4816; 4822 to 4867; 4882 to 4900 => 2.1 A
